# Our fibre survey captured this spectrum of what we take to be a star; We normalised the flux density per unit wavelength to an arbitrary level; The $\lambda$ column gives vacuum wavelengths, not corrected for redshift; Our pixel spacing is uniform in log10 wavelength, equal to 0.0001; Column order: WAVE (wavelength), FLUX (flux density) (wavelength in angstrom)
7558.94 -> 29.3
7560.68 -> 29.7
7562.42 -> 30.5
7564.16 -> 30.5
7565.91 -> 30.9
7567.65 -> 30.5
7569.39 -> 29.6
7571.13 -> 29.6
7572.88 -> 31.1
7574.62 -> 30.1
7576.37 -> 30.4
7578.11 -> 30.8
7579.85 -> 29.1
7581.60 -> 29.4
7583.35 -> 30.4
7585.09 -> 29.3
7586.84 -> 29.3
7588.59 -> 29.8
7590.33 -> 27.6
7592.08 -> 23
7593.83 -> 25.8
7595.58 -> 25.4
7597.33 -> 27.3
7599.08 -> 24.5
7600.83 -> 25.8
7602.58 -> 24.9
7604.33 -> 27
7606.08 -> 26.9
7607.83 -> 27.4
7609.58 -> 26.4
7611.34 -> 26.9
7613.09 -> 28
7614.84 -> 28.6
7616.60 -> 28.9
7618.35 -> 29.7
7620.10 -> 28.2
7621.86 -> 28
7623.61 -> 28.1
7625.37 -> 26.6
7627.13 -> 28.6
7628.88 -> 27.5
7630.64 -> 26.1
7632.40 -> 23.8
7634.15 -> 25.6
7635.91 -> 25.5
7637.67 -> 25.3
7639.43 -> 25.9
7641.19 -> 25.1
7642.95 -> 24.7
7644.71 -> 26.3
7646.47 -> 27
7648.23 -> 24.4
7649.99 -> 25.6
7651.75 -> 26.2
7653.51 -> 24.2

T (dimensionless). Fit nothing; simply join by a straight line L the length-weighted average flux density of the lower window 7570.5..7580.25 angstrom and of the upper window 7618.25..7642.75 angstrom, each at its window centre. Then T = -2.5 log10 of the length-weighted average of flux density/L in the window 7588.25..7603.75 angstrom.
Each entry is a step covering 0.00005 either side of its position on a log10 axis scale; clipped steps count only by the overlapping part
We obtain 0.12 mag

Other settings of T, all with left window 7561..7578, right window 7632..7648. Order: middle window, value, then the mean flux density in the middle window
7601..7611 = 0.05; 26.5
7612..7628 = -0.06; 28.3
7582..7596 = 0.05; 27.7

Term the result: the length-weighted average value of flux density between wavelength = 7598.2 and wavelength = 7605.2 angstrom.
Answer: 25.6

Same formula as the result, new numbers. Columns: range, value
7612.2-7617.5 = 28.5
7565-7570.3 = 30.3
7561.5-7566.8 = 30.6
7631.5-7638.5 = 25.1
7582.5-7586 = 29.9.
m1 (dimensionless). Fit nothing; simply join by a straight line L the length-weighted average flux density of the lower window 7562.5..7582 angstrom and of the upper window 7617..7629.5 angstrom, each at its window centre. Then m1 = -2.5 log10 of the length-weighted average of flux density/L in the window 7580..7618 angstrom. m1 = 0.07 mag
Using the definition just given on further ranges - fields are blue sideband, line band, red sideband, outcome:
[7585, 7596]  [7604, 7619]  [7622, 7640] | -0.042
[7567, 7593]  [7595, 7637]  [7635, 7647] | 0.009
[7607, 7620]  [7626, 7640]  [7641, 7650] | 0.019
